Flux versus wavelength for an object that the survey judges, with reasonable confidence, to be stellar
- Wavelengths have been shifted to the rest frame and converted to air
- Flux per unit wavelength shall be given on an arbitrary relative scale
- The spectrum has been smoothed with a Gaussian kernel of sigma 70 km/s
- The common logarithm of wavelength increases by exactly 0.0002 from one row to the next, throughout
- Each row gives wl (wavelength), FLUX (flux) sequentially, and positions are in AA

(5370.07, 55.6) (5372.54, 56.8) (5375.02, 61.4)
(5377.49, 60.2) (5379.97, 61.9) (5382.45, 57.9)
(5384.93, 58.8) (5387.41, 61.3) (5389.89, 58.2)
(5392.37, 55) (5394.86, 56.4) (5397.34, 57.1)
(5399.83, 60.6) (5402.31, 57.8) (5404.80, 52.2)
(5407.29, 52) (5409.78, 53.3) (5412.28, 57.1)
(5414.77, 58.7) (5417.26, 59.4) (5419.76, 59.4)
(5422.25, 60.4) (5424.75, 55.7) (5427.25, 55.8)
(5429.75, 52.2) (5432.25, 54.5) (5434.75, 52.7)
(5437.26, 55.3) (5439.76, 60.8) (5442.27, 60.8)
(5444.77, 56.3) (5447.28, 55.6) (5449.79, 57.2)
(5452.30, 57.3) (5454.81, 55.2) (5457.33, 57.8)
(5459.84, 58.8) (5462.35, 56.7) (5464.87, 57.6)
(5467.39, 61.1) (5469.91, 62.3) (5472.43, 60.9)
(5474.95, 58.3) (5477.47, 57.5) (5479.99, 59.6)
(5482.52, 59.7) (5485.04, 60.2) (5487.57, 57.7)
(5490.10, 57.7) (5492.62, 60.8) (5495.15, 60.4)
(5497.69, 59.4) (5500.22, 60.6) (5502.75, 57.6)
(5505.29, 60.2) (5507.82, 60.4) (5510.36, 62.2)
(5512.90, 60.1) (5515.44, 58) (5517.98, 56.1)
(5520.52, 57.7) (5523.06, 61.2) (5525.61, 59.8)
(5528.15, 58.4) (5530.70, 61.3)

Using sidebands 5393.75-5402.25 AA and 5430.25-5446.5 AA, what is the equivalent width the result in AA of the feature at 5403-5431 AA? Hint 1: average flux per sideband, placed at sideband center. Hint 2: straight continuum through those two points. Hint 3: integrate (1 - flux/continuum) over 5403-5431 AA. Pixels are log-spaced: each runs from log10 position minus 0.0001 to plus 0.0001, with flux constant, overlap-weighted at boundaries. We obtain 0.6 AA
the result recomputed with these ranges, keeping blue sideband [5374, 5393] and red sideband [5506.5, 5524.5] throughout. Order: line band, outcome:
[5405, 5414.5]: 0.8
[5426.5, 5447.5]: 1.2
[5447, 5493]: 0.7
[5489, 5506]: 0.0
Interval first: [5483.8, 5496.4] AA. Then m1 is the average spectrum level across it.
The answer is 59.4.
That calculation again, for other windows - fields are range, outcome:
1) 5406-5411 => 52.6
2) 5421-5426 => 58.1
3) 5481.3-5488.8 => 59.2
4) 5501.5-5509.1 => 59.4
